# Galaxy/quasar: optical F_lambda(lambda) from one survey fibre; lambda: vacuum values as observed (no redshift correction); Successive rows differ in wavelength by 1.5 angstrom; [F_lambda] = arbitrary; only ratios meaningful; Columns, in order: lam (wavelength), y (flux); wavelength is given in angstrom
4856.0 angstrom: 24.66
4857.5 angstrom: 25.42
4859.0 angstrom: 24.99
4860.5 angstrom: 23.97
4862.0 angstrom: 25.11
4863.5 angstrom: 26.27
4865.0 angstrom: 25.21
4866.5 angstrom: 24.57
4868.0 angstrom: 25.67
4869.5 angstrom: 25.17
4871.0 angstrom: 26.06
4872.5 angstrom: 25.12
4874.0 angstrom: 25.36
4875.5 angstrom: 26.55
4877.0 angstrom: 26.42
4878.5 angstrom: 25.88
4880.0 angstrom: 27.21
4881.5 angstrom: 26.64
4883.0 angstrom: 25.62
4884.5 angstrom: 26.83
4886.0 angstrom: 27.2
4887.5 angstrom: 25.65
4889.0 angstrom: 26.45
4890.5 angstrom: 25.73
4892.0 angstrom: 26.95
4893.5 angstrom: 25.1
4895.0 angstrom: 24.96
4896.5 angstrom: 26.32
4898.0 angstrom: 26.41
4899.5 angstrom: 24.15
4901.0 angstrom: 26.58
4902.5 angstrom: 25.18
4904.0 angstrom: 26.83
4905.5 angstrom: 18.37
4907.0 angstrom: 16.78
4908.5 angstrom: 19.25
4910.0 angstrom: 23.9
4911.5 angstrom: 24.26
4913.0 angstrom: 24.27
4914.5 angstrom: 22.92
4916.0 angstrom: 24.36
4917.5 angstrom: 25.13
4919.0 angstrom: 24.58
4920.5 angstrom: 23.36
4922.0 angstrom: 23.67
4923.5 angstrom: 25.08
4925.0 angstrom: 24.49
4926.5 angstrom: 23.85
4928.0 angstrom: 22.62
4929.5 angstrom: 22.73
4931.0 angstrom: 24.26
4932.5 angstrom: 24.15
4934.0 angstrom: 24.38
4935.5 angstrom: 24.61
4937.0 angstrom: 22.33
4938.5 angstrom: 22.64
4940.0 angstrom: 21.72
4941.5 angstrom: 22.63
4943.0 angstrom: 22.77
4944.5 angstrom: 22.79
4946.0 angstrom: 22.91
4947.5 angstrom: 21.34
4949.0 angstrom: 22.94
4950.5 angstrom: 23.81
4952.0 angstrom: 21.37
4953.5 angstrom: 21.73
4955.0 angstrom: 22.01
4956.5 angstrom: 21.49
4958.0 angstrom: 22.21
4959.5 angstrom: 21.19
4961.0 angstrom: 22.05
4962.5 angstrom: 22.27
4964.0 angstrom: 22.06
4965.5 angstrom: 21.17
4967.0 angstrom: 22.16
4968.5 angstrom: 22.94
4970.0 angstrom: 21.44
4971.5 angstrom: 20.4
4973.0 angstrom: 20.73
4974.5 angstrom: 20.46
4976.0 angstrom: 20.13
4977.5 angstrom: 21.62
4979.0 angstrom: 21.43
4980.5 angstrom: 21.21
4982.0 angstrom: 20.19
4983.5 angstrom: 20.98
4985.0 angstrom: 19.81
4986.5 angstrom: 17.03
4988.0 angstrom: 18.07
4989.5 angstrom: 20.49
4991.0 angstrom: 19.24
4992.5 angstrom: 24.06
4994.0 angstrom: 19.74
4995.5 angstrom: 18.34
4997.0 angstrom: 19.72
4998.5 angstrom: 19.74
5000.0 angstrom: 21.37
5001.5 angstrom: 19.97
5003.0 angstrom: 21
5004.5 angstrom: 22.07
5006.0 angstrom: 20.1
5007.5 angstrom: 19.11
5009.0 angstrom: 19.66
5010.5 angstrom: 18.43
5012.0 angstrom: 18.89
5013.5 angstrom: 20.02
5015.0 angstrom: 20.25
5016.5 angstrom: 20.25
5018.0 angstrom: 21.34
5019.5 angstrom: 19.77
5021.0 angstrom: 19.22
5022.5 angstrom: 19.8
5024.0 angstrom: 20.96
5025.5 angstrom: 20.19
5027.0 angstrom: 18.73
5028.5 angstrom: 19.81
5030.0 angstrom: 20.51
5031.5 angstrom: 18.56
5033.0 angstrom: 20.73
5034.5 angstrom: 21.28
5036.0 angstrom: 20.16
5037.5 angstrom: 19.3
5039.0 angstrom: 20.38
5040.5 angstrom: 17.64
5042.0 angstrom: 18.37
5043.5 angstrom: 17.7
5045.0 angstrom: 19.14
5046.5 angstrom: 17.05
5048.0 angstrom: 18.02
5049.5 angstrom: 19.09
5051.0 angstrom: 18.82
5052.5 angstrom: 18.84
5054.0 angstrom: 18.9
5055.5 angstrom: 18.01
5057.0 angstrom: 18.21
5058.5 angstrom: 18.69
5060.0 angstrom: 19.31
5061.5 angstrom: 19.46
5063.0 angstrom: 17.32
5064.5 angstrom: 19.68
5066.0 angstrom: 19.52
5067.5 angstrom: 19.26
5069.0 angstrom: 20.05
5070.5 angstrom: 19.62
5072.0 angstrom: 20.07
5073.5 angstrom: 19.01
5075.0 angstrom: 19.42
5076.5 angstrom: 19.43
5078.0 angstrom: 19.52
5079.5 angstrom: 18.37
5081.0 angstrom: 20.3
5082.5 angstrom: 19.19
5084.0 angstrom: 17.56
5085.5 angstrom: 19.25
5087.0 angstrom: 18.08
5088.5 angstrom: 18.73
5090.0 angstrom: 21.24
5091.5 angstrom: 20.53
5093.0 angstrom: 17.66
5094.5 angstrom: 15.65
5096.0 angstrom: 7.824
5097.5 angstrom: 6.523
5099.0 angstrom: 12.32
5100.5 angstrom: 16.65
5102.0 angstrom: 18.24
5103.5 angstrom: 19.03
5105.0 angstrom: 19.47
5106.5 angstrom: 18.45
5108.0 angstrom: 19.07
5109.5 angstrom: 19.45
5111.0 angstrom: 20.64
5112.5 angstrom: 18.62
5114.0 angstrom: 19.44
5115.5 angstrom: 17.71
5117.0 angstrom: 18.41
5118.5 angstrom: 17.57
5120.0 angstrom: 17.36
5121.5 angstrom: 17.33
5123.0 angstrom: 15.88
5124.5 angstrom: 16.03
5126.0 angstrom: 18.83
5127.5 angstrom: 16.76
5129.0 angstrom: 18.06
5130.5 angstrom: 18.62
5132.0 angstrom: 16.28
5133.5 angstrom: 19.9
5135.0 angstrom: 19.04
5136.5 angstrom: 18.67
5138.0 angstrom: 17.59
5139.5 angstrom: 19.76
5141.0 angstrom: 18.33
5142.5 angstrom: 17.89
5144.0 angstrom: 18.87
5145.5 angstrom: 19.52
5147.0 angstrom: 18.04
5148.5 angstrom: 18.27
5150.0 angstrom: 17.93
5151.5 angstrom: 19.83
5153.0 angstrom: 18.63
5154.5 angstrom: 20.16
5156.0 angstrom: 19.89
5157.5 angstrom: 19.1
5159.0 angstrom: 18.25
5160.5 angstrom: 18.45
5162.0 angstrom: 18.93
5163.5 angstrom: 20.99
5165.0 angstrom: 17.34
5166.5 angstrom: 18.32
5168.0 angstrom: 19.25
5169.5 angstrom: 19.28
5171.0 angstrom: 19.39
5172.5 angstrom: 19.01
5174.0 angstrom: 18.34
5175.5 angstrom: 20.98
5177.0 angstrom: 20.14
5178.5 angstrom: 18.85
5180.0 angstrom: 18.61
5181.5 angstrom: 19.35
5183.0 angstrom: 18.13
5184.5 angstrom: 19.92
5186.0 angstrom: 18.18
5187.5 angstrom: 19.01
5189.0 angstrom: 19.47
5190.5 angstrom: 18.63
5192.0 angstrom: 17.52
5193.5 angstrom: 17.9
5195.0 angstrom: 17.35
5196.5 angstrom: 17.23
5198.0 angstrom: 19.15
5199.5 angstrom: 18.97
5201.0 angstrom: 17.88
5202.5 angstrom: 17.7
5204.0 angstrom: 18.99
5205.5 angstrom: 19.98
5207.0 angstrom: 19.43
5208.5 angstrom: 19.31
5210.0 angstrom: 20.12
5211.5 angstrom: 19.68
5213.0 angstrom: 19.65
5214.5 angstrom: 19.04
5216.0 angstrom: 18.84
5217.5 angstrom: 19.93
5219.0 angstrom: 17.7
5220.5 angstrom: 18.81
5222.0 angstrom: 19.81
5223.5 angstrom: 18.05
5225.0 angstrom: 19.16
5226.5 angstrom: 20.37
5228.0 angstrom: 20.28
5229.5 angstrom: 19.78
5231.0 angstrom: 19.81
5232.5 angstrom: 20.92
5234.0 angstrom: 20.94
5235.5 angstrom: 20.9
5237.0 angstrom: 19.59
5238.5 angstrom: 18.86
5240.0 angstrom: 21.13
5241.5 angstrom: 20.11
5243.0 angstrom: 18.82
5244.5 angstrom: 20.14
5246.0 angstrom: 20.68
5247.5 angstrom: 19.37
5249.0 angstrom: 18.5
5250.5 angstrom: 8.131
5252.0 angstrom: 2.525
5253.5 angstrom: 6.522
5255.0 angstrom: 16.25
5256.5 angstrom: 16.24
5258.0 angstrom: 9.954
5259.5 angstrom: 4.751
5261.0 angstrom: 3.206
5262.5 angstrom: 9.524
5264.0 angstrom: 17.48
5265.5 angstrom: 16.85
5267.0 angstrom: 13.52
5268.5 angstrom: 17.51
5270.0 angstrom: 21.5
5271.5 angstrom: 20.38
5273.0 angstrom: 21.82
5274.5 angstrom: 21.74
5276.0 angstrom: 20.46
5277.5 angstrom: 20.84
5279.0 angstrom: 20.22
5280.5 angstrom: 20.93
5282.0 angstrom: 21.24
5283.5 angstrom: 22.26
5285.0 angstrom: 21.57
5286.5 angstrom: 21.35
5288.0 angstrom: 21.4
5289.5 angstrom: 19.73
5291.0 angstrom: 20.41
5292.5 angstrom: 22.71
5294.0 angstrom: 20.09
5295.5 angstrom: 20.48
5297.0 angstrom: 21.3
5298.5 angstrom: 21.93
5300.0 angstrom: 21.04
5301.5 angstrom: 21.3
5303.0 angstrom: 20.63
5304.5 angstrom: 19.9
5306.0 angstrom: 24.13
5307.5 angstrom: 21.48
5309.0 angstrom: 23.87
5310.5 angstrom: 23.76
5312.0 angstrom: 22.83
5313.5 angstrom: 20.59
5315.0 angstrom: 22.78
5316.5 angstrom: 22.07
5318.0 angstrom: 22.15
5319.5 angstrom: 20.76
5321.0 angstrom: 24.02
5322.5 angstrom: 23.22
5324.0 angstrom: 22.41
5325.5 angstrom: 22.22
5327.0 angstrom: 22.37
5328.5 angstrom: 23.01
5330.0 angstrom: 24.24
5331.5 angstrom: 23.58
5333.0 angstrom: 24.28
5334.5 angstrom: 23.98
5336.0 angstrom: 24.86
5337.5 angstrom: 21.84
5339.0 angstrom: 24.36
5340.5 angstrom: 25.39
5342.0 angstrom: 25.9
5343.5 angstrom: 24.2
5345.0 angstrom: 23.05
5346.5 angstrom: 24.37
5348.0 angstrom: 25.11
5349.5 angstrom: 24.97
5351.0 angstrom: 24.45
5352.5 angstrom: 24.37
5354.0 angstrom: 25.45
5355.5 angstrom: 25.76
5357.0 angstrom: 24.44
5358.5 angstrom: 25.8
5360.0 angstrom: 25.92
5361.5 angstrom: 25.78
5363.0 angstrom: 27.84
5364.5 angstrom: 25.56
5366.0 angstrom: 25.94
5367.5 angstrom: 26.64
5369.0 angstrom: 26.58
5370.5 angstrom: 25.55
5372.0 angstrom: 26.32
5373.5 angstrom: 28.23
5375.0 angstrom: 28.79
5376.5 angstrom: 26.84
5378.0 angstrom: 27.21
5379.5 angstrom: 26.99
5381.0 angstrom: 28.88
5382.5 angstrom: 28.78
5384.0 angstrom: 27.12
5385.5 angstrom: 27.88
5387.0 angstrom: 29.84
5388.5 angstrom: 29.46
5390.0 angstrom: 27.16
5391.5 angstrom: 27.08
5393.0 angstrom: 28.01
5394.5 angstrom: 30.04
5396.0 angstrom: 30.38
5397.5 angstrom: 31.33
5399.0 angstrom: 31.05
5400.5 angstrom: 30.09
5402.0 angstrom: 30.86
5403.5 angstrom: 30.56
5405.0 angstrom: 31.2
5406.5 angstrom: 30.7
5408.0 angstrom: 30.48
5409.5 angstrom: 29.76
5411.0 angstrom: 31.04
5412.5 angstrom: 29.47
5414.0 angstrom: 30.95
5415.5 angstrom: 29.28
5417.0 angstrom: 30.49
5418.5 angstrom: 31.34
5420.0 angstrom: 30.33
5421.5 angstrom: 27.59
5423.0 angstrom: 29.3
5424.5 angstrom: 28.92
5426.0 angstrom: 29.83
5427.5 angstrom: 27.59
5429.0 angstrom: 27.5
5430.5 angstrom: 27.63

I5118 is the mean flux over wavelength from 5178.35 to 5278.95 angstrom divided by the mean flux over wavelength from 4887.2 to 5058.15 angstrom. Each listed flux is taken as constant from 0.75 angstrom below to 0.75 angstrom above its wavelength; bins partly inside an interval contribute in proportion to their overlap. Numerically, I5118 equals 0.83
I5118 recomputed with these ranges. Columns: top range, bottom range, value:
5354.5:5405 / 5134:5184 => 1.47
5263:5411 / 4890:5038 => 1.12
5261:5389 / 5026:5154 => 1.26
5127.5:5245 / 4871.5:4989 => 0.82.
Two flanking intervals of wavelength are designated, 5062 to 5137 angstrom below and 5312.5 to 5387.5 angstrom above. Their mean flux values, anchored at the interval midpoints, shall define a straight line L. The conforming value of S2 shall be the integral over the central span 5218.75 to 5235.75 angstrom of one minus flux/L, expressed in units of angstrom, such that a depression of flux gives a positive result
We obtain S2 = 1.47 angstrom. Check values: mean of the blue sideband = 18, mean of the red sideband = 25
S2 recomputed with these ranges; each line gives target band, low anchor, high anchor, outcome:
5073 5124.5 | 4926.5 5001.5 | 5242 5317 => 6.5 angstrom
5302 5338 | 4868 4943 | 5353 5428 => 6.7 angstrom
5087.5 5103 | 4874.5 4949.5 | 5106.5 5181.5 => 3.3 angstrom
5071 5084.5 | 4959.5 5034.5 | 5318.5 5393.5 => 1.4 angstrom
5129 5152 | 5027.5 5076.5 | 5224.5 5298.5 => 0.2 angstrom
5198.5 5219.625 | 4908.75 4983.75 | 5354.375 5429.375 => 5.6 angstrom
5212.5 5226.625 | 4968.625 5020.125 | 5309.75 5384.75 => 2.5 angstrom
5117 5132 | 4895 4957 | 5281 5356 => 3.7 angstrom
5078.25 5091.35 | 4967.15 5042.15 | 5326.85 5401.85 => 1.4 angstrom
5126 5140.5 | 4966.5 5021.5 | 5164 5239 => 0.9 angstrom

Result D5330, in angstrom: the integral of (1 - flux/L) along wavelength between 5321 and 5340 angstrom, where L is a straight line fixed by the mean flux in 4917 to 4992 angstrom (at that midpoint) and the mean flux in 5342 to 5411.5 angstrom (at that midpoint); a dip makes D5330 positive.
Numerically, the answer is 2.5 angstrom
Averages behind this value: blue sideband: 22.1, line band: 23.4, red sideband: 27.5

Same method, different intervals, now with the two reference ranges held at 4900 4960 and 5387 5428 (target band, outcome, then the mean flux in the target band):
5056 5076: 4.6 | 19.2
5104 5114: 2.5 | 19.3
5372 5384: 0.6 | 27.8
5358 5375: 1.6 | 26.5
